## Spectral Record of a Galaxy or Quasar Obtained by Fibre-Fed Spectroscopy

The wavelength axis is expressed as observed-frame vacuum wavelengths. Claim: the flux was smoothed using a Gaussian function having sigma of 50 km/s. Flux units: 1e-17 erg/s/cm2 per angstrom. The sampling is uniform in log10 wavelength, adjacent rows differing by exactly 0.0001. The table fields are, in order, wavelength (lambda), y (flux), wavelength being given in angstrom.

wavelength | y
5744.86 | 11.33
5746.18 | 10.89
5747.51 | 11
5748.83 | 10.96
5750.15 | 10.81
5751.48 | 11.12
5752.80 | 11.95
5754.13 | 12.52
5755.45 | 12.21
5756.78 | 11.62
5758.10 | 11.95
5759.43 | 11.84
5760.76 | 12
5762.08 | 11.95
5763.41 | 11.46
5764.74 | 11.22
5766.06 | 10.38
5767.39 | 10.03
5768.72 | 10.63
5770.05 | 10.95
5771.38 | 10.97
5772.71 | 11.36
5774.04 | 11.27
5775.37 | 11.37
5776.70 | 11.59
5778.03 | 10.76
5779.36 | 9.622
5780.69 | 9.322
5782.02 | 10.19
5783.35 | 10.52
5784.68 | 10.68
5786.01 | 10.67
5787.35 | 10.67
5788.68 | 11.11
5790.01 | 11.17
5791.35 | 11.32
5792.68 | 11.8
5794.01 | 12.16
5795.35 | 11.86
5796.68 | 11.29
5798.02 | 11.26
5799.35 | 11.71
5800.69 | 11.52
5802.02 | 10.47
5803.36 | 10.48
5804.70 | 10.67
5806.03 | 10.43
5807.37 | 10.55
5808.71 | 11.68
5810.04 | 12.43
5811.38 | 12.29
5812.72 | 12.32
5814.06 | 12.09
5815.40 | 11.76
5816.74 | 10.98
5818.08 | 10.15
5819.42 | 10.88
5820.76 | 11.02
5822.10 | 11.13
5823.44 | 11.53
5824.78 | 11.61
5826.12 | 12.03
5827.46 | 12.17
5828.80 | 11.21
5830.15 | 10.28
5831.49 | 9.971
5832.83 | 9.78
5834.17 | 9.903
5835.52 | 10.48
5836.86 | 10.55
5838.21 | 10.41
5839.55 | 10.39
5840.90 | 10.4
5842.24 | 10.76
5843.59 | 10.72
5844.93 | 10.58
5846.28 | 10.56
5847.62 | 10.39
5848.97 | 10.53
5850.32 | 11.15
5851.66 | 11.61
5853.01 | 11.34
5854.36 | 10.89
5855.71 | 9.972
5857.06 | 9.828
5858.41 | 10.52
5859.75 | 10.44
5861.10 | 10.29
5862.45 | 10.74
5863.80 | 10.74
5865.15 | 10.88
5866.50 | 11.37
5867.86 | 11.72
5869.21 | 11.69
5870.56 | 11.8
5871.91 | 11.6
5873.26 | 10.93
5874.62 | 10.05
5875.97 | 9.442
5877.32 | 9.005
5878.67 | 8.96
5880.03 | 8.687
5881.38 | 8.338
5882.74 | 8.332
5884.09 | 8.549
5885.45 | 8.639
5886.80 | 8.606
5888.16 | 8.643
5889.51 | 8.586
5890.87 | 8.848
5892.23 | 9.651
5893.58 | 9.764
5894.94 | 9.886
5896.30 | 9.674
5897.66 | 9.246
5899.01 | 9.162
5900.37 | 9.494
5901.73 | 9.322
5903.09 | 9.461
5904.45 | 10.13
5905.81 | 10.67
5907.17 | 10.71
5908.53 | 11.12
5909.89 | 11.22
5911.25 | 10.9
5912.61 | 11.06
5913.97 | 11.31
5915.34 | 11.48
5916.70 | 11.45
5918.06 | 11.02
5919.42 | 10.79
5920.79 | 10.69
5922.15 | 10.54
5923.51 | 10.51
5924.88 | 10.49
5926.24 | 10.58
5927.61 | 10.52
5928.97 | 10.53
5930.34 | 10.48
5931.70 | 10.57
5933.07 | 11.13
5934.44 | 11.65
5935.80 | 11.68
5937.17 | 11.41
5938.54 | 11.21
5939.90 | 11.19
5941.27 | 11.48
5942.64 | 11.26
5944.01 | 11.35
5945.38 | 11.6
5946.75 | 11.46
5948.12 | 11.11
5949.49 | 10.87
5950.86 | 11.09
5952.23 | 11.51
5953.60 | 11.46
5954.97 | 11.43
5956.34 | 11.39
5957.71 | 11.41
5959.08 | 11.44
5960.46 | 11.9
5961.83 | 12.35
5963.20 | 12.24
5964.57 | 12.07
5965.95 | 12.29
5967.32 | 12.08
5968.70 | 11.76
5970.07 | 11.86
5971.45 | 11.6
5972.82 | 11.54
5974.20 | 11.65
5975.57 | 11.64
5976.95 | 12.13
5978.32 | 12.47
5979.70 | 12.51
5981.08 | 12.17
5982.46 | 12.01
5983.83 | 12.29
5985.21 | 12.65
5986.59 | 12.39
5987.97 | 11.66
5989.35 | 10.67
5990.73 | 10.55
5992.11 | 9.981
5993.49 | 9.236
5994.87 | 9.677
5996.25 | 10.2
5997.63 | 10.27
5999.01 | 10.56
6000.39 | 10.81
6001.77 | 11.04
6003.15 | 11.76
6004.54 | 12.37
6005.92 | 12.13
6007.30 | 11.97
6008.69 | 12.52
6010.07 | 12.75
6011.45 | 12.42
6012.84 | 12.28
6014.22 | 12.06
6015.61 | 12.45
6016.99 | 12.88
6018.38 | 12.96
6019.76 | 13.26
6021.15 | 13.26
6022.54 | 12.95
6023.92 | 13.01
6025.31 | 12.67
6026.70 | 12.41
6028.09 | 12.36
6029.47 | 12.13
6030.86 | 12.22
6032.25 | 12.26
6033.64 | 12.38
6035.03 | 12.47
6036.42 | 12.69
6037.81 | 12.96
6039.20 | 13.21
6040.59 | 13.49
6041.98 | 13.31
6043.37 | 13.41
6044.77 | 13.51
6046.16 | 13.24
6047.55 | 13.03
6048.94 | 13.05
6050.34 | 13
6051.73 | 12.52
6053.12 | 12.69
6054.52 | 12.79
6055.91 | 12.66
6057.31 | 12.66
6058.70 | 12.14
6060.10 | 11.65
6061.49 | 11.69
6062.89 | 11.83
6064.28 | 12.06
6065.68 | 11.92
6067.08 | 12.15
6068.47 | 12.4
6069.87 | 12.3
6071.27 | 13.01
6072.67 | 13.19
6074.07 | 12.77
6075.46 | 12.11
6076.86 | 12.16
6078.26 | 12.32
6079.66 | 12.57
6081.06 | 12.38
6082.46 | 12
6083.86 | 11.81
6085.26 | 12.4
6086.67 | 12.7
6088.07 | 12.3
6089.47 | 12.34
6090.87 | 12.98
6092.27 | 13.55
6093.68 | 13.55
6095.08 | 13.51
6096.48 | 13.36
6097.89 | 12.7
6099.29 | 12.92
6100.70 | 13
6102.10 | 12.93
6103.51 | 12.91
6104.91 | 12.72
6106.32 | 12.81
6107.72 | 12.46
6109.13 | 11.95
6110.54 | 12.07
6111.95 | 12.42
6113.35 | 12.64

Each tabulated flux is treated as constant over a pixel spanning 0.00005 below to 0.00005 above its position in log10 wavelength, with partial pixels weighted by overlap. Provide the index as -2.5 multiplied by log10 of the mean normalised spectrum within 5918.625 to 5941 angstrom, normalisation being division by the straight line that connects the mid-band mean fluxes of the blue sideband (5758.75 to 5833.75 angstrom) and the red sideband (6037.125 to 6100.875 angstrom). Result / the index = 0.095 mag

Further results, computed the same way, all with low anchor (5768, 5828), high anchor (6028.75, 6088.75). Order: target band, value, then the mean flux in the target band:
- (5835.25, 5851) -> 0.08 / 10.6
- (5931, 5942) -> 0.06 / 11.3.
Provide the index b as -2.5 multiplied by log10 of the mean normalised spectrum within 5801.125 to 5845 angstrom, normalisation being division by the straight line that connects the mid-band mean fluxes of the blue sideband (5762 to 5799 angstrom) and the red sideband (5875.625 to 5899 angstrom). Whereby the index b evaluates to -0.08 mag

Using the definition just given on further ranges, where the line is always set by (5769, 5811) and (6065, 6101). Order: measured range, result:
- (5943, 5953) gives 0.06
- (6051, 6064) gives 0.02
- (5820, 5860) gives 0.06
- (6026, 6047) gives -0.04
